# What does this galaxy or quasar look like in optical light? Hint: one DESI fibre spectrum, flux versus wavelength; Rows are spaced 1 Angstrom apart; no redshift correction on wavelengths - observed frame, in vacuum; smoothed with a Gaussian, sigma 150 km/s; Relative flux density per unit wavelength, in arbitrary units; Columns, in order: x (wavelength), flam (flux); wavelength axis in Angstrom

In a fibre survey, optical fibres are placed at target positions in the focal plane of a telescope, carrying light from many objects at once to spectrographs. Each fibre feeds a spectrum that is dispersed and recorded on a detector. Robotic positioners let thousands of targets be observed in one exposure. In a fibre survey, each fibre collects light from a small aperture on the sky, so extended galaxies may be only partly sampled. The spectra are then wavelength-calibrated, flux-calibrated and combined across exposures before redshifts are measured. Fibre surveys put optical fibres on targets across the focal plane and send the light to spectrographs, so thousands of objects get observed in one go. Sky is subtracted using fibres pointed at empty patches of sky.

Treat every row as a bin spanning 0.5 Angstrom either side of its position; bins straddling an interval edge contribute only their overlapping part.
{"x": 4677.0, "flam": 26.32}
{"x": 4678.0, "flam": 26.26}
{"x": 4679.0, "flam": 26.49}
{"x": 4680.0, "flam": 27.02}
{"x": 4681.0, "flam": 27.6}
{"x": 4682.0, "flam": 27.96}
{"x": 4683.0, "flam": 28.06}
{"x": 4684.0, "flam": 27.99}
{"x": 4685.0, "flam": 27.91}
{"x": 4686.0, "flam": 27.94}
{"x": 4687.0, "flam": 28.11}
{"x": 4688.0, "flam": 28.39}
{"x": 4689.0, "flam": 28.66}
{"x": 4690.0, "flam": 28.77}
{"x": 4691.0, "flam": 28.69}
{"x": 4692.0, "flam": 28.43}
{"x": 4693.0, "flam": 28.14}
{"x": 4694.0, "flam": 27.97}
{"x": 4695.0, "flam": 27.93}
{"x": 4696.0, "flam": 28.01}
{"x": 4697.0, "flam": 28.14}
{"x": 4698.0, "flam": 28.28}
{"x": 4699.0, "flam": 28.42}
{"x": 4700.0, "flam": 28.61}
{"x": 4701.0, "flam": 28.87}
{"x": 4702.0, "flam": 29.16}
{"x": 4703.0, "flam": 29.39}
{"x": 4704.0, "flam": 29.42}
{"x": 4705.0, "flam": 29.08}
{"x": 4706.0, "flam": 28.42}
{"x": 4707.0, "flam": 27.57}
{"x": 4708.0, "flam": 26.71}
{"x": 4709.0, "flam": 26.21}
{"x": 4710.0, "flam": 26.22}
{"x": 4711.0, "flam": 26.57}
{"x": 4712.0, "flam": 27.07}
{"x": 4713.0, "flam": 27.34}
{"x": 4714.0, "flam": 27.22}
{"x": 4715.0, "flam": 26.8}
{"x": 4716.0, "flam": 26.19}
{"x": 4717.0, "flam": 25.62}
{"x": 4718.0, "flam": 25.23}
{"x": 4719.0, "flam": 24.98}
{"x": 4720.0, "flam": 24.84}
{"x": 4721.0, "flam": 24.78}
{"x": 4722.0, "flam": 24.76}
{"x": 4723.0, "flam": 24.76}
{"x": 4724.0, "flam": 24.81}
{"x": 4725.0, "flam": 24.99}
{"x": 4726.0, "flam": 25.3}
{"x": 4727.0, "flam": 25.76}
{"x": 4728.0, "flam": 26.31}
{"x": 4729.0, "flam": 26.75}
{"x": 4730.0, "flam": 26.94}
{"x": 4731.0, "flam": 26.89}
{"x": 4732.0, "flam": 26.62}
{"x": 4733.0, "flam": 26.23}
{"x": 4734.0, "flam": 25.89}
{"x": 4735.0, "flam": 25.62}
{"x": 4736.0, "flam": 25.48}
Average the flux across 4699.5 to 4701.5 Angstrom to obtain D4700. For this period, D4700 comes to 28.7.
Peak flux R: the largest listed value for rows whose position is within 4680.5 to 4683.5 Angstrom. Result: 28.06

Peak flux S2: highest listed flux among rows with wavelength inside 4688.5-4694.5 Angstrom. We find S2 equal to 28.77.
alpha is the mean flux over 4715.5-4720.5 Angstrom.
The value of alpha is 25.4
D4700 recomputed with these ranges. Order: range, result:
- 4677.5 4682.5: 27.1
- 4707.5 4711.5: 26.4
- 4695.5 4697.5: 28.1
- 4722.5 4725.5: 24.9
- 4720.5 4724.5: 24.8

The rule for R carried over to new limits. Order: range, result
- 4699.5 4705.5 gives 29.42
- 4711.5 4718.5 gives 27.34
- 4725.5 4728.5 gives 26.31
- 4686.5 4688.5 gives 28.39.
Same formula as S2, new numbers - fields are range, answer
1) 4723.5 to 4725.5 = 24.99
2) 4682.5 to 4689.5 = 28.66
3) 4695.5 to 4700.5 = 28.61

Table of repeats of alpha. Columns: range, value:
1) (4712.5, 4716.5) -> 26.9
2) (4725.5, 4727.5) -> 25.5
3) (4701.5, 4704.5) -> 29.3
